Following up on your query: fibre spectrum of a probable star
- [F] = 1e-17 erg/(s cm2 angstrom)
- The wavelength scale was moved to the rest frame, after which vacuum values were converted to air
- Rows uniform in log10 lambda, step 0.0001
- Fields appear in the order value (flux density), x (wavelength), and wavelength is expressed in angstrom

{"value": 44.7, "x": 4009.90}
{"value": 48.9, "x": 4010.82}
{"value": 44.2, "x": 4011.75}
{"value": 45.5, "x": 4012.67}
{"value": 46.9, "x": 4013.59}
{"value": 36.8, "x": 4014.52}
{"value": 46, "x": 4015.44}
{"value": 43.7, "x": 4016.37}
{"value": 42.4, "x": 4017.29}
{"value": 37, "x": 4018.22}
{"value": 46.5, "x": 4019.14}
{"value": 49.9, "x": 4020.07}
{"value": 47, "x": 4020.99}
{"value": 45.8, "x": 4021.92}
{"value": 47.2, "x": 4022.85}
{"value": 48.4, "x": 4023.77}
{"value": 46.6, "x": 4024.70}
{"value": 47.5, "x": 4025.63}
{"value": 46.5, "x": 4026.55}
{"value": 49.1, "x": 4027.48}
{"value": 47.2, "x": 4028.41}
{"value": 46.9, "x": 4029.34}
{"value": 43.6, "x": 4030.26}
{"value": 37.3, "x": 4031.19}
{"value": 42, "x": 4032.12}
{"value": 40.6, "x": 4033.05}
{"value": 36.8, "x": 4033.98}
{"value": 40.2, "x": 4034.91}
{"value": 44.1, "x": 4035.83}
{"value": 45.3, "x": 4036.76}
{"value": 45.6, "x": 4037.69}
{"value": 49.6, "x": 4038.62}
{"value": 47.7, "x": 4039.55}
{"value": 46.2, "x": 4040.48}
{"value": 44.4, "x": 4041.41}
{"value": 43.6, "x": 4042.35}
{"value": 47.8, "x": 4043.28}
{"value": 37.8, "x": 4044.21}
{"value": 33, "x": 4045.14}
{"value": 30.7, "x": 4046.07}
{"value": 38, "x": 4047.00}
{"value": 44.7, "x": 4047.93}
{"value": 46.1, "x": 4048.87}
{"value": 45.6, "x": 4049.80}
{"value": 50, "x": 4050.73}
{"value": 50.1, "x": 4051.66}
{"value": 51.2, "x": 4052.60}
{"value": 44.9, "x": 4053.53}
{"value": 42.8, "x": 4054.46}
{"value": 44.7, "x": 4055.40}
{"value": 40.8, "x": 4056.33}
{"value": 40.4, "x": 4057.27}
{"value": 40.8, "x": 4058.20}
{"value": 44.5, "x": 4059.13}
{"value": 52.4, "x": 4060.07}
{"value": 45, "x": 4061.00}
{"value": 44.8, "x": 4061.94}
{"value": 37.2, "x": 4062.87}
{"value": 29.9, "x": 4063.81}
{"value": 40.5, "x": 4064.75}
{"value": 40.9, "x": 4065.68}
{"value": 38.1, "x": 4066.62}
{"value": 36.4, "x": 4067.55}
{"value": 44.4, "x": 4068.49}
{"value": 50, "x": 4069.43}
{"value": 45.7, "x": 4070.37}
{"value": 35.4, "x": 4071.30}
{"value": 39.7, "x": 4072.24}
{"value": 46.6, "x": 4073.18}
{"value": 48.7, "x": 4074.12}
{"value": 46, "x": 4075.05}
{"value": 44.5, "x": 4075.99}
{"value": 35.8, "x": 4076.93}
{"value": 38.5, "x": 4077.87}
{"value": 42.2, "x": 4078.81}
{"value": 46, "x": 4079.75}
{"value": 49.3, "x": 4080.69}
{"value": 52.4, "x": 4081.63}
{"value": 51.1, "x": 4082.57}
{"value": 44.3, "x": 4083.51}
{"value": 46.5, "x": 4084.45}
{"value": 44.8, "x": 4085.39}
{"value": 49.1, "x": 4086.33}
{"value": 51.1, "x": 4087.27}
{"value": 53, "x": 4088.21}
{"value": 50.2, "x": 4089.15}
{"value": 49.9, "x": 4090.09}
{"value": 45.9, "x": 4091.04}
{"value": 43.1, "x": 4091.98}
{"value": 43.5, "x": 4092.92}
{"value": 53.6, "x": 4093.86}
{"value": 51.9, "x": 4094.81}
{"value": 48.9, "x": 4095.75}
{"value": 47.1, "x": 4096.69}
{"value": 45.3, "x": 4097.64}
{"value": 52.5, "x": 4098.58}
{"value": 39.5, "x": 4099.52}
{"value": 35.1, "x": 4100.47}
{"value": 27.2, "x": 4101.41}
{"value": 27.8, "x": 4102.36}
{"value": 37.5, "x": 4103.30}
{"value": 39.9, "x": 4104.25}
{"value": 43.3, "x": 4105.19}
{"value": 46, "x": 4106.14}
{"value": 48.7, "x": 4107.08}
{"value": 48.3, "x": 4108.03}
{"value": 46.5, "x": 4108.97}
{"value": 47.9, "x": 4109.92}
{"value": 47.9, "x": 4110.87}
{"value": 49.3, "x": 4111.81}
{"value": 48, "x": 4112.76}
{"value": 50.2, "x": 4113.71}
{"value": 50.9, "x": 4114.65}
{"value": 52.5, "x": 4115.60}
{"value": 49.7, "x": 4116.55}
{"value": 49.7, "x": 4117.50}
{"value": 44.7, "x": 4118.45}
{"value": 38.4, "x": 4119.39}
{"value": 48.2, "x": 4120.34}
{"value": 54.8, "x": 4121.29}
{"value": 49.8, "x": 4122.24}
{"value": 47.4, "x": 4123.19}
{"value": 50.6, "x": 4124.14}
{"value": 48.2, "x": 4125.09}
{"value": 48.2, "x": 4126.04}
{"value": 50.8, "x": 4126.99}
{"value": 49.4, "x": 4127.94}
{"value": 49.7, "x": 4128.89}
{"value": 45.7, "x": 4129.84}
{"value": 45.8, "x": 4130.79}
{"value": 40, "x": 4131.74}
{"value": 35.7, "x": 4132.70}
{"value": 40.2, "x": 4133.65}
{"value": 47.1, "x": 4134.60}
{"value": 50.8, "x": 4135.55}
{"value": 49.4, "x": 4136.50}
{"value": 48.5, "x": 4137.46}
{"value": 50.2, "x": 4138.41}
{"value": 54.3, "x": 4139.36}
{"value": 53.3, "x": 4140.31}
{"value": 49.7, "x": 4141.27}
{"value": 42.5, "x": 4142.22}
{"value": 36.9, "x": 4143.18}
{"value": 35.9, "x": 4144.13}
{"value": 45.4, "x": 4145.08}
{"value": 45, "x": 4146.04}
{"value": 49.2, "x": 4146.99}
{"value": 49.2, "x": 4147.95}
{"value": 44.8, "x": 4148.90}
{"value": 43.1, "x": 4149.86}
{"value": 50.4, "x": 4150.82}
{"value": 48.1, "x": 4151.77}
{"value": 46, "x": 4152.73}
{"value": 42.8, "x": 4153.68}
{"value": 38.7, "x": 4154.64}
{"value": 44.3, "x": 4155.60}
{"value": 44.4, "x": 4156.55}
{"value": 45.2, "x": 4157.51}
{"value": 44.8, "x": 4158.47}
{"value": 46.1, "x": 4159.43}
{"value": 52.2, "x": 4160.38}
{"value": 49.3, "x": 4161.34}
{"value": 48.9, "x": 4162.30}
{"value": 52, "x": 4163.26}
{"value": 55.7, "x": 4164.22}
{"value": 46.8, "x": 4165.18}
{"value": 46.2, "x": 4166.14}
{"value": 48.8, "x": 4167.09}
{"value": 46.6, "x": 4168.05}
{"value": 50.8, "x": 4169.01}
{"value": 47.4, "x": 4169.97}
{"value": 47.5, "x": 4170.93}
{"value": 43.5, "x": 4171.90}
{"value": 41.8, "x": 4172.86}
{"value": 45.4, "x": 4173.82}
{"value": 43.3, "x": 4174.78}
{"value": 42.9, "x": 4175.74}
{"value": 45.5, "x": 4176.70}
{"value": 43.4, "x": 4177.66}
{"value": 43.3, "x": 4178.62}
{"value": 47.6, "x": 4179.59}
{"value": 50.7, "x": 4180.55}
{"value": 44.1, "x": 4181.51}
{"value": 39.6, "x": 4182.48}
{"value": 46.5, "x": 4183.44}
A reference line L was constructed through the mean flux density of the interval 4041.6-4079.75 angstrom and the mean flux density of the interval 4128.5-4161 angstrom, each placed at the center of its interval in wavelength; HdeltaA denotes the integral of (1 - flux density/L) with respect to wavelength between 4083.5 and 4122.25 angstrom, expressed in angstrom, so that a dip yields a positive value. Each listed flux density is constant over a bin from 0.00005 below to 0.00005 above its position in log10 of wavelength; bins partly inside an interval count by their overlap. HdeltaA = -1.8 angstrom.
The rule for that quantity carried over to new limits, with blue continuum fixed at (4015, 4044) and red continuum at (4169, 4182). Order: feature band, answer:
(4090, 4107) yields 0.7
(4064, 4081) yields 1.0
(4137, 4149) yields -0.4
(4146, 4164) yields -0.6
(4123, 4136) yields -0.4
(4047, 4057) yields -0.2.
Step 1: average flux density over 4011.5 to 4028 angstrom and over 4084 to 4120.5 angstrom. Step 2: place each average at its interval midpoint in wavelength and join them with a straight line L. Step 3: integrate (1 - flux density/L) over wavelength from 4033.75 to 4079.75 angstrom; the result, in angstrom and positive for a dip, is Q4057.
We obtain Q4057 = 2.8 angstrom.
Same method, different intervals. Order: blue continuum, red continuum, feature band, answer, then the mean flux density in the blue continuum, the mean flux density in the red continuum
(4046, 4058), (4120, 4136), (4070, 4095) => -0.4 angstrom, 44.2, 47.2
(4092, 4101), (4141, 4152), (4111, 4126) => -1.1 angstrom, 46.1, 44.9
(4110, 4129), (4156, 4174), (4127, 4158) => 1.6 angstrom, 48.9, 47.6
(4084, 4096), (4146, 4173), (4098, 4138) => 1.8 angstrom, 48.6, 47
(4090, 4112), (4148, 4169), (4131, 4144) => 0.1 angstrom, 44.3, 47.1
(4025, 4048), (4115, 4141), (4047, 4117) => 0.9 angstrom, 43.1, 47.9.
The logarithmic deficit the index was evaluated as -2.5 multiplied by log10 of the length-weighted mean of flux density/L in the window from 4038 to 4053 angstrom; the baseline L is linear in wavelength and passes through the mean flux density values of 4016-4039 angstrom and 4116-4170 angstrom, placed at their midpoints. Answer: 0.02 mag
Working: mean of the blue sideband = 44.7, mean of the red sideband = 47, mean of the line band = 44.1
